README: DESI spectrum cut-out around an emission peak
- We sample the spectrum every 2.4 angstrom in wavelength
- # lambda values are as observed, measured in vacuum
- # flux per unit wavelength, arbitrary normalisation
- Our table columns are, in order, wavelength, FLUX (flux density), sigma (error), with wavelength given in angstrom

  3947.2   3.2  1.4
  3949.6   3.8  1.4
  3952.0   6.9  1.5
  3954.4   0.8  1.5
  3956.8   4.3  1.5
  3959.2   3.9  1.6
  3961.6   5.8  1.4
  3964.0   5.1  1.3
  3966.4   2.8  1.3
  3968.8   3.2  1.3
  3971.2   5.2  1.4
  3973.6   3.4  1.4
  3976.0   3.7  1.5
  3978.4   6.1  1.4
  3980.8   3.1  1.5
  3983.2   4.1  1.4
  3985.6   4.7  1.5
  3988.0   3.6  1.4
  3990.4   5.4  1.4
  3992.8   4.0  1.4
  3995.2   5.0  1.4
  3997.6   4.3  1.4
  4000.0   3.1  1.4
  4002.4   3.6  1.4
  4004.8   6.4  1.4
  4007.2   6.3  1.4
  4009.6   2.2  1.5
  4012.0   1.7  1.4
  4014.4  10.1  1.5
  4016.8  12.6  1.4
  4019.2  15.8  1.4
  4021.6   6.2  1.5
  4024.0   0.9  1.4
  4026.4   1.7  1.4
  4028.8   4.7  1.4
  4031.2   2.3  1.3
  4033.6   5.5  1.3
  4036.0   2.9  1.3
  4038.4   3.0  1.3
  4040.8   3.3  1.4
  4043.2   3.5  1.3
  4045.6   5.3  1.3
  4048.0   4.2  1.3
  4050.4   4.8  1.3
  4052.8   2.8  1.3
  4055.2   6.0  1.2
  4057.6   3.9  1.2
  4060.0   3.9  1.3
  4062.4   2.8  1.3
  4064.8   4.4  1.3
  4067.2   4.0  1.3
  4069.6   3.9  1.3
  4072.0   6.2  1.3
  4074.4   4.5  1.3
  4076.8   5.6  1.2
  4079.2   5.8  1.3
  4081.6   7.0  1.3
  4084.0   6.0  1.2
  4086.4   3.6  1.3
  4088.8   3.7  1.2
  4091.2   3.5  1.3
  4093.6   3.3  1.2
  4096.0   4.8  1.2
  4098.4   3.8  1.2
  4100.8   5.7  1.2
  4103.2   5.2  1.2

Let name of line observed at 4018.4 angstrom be [O II]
